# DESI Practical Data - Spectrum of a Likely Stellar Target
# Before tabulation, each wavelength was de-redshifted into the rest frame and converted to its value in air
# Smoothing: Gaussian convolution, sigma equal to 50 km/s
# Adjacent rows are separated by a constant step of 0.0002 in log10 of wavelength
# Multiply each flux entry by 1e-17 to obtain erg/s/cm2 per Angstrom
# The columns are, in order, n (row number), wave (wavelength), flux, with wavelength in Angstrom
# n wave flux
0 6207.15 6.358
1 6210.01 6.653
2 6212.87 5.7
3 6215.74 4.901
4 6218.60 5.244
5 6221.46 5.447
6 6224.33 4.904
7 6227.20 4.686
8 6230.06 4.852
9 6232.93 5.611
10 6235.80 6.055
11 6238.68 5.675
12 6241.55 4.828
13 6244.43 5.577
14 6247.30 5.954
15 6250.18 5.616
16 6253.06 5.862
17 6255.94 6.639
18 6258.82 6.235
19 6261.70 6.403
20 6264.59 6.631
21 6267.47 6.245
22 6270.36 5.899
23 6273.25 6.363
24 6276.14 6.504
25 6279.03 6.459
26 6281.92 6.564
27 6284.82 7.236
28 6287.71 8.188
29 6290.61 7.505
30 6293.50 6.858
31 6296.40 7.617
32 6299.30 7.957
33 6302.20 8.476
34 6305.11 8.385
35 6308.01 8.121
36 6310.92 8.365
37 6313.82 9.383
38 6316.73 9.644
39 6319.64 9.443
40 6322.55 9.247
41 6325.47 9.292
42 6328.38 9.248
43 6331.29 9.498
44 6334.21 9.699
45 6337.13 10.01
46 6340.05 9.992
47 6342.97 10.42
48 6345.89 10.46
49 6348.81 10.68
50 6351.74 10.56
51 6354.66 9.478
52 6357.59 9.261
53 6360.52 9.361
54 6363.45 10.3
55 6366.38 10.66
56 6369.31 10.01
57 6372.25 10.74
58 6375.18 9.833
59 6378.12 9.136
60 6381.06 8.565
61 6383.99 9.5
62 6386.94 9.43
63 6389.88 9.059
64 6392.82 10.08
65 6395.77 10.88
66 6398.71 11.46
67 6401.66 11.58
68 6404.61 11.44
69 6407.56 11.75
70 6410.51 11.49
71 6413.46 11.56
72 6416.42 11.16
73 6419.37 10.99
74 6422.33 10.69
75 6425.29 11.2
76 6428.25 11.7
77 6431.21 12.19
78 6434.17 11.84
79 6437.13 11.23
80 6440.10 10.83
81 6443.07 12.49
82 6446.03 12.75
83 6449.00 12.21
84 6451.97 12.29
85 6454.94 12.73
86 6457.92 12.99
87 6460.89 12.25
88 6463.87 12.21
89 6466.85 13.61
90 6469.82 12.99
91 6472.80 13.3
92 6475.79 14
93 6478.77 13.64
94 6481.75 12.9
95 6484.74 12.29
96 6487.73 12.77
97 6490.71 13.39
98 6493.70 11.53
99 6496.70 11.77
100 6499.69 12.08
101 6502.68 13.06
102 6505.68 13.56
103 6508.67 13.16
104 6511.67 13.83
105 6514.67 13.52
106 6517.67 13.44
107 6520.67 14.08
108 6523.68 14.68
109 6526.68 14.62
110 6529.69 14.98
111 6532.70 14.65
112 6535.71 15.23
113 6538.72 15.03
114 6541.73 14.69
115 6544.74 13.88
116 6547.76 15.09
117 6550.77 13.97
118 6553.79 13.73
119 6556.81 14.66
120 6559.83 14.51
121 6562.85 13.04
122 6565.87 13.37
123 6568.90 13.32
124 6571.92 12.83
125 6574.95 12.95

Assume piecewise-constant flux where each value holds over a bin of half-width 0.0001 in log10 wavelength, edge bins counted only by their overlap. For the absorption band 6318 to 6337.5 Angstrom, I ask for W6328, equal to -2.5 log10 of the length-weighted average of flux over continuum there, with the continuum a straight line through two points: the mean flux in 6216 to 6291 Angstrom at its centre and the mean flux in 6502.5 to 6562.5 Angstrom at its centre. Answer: -0.16 mag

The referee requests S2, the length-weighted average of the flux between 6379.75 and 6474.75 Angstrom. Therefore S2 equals 11.5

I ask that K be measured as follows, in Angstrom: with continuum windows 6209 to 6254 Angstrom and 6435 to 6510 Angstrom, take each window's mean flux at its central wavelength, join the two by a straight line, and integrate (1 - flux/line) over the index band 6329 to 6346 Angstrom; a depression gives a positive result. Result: -2.61 Angstrom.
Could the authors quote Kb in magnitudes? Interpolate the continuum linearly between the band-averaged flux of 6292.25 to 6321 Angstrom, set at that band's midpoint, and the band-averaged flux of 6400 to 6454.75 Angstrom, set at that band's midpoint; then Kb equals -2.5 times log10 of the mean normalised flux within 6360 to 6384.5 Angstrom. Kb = 0.04 mag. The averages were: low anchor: 8.43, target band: 9.82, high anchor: 11.7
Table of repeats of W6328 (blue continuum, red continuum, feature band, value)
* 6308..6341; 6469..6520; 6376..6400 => 0.105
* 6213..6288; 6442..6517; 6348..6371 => -0.092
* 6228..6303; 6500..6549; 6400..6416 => -0.083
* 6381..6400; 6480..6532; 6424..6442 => -0.034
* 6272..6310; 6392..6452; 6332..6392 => -0.029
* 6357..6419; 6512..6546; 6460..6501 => 0.020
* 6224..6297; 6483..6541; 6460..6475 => -0.058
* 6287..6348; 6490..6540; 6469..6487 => -0.031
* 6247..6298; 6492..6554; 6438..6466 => -0.046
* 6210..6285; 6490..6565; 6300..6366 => -0.151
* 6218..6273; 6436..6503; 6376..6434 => -0.013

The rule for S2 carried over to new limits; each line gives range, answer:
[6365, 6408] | 10.2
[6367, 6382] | 9.75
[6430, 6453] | 12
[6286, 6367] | 9.2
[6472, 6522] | 13.1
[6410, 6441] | 11.4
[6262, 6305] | 7.06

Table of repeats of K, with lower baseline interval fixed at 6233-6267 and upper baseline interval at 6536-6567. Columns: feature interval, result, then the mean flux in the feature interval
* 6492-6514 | 0.30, 12.7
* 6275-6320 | -3.80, 7.89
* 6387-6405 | -1.13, 10.6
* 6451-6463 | -0.94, 12.6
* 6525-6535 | -0.82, 14.8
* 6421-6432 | -0.61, 11.4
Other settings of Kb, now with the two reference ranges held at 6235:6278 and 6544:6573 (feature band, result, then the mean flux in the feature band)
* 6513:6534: -0.105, 14.3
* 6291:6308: -0.102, 7.86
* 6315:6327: -0.216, 9.4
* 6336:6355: -0.227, 10.3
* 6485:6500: -0.016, 12.3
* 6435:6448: -0.097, 11.8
